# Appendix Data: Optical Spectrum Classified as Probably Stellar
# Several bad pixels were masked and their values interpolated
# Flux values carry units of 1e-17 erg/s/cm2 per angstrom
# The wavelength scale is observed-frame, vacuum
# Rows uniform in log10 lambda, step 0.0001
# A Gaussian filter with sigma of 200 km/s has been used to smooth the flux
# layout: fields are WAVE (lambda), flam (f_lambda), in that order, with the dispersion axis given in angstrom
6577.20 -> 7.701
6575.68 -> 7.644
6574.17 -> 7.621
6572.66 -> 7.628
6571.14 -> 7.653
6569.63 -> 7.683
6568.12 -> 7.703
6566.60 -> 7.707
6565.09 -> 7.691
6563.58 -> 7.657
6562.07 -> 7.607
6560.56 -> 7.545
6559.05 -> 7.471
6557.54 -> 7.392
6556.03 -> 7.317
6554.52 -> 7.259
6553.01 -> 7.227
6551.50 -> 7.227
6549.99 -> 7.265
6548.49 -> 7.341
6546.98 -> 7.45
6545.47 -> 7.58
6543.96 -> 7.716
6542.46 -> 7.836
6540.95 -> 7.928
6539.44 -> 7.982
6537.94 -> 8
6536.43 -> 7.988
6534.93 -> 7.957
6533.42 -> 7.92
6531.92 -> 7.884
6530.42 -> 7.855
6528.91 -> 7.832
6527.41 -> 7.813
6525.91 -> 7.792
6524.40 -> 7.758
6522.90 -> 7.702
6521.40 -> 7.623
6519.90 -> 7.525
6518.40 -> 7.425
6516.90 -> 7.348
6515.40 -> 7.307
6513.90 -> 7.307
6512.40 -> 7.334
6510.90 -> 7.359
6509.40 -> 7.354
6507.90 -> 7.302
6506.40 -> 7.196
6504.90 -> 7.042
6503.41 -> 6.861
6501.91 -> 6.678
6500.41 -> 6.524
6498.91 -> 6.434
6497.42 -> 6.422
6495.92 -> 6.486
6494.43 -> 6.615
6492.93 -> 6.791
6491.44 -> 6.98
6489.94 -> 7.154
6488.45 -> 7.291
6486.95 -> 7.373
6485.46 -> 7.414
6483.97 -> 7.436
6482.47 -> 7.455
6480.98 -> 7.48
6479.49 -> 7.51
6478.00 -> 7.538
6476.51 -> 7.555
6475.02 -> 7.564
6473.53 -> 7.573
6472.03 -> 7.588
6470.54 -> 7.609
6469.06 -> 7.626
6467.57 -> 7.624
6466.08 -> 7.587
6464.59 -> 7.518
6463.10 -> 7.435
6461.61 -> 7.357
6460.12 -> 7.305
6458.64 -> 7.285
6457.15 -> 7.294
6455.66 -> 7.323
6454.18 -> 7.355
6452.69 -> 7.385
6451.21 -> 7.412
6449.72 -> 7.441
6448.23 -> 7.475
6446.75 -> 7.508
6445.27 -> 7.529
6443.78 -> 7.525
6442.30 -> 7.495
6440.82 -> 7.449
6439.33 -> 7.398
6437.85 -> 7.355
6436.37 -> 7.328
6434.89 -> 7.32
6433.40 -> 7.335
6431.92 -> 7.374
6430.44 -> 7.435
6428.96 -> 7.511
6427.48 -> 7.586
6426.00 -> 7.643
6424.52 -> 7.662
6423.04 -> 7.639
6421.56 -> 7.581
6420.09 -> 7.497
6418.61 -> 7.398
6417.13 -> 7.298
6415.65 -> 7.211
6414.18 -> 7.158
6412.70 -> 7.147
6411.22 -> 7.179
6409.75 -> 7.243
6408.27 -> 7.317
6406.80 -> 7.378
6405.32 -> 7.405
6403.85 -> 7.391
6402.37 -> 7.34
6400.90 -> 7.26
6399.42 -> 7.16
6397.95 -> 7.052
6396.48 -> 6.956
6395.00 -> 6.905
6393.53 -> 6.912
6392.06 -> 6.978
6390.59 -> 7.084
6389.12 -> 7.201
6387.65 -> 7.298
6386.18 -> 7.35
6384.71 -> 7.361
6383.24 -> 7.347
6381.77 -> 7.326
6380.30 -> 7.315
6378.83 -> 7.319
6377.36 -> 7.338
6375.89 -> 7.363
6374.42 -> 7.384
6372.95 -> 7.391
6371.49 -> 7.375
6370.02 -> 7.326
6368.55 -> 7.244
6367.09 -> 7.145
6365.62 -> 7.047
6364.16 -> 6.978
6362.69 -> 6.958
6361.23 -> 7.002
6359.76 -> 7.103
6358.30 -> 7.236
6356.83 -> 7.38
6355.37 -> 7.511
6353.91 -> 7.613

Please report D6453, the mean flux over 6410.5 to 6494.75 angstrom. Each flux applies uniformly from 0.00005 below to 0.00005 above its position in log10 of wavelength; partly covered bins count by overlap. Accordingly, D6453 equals 7.41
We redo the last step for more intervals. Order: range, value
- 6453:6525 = 7.28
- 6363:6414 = 7.23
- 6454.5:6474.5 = 7.47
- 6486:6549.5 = 7.38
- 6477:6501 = 7.07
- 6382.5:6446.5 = 7.33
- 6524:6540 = 7.89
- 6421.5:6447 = 7.48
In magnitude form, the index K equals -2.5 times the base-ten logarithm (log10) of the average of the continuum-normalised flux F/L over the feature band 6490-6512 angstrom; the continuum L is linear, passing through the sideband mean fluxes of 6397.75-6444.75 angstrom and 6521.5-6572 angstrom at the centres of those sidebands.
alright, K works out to 0.10 mag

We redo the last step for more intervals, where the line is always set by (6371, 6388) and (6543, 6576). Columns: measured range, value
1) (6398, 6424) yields 0.01 mag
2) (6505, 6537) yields -0.01 mag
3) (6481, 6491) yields 0.01 mag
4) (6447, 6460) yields 0.01 mag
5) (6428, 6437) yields 0.00 mag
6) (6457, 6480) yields -0.01 mag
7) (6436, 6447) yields -0.01 mag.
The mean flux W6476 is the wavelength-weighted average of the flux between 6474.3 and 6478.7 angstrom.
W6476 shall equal 7.56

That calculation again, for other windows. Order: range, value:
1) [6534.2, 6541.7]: 7.97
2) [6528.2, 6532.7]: 7.86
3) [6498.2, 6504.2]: 6.63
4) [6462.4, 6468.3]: 7.54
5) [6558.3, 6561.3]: 7.51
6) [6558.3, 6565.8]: 7.6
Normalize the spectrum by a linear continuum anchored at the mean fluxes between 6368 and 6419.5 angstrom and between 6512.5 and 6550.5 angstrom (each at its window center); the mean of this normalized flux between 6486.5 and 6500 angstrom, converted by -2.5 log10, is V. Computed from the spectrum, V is 0.11 mag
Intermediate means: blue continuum 7.25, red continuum 7.68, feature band 6.82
